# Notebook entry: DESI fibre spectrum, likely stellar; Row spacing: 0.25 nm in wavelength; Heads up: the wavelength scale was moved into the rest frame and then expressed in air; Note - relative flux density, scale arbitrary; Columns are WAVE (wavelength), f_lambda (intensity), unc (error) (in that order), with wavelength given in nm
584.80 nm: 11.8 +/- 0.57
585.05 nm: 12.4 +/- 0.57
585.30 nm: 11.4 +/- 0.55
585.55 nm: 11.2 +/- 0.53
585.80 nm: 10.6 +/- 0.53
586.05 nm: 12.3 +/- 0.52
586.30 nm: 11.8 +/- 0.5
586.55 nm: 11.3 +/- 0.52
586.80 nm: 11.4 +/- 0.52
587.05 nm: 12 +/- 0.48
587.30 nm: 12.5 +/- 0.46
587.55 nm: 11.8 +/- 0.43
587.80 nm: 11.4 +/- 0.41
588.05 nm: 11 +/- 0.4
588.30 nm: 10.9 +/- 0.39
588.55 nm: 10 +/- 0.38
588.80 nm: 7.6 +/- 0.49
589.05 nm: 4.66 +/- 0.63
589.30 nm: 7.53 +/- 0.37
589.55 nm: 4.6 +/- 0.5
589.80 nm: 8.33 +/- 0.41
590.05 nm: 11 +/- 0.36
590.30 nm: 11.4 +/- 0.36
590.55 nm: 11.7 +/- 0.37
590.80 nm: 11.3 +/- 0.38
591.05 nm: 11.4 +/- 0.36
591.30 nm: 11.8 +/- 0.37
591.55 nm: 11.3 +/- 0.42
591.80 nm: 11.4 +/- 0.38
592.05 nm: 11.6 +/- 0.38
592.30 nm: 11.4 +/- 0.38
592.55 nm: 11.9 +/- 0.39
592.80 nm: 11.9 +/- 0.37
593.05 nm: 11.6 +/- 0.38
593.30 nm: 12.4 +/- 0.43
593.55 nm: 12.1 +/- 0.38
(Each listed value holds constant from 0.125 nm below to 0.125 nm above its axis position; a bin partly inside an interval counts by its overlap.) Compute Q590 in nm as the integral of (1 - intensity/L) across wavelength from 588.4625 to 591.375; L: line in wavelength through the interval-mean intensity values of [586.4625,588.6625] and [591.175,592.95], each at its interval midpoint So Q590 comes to 0.58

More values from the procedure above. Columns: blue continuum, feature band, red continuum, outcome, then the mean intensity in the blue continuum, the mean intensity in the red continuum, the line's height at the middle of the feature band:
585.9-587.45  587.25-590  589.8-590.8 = 0.56 nm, 11.9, 11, 11.4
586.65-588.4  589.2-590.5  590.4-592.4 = 0.31 nm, 11.6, 11.5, 11.5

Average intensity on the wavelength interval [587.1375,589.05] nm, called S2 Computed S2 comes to 10.4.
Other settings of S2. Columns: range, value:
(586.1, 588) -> 11.7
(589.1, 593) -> 10.5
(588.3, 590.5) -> 8.42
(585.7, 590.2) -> 10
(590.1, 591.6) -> 11.5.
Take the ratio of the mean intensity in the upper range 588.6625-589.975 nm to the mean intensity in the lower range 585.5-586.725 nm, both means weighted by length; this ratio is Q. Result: 0.59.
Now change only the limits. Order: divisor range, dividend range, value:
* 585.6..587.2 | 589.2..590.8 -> 0.80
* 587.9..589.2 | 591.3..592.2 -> 1.30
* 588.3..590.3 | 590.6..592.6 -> 1.42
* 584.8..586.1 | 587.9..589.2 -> 0.77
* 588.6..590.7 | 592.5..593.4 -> 1.41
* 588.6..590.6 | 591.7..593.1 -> 1.40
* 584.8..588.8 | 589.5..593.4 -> 0.97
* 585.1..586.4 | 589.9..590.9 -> 0.98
